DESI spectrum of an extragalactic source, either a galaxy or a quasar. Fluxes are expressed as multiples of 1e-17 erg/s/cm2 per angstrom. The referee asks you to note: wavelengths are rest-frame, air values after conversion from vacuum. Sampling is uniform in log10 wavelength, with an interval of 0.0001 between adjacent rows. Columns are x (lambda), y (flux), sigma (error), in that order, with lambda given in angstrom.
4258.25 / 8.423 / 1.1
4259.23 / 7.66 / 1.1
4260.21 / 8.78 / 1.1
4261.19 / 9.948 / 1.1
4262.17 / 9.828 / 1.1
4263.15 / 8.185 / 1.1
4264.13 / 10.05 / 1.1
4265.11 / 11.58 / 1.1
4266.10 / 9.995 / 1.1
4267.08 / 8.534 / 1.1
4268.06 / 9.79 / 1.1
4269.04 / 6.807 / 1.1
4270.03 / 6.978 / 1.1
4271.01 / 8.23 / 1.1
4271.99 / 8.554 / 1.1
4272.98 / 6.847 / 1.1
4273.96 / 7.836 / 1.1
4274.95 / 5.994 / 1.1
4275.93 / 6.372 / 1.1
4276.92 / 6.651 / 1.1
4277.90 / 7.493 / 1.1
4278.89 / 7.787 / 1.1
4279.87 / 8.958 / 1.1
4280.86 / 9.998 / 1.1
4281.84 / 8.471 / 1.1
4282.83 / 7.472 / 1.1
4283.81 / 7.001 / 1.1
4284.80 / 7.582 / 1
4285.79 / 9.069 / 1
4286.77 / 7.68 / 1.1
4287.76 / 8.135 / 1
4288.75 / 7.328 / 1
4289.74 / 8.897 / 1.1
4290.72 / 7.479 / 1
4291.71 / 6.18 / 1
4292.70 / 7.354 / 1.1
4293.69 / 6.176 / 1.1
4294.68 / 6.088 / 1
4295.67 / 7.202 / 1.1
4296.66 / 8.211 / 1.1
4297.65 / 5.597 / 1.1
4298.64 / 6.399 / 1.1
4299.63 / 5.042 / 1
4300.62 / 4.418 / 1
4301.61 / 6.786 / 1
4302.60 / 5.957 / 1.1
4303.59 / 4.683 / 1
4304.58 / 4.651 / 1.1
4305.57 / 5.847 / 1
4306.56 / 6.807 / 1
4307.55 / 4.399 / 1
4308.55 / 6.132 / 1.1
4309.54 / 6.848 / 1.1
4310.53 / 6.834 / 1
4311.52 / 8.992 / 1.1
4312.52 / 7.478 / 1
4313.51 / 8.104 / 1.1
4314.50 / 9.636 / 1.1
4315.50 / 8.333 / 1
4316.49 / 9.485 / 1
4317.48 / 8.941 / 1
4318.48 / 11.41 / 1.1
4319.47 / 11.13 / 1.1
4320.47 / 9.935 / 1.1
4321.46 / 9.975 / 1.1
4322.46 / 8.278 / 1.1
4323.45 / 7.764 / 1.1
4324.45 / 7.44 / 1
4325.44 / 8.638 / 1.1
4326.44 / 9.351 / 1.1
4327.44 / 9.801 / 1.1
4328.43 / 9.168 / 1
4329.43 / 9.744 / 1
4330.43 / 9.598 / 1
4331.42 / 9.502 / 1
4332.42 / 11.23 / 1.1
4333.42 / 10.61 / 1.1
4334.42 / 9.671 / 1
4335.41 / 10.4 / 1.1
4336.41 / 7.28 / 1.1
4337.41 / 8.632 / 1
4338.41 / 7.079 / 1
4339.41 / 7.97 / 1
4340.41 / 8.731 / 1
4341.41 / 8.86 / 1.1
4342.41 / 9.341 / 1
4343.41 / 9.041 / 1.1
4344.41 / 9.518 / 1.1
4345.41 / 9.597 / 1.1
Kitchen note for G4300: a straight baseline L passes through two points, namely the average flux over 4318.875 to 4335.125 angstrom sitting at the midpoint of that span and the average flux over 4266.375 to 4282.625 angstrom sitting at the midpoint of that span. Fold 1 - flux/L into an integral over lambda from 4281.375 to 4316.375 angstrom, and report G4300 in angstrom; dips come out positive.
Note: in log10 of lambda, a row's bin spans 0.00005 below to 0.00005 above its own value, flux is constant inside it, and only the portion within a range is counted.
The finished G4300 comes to 6.6 angstrom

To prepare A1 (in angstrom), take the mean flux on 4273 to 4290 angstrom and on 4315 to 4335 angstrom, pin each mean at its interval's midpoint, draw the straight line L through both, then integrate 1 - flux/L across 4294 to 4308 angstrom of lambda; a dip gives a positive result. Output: 4.4 angstrom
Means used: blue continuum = 7.77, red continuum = 9.51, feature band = 5.87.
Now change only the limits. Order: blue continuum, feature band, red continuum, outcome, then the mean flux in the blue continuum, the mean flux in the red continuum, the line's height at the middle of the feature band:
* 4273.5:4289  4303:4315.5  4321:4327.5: 2.4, 7.74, 8.66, 8.34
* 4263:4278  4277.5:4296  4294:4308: -2.1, 8.13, 5.87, 6.93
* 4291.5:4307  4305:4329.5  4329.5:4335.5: -0.3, 6.08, 10.1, 8.27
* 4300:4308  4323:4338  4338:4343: -3.2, 5.45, 8.43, 7.61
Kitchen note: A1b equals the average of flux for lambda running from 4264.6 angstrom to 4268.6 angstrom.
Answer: 9.94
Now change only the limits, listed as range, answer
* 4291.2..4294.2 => 6.56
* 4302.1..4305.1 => 5.11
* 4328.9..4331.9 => 9.61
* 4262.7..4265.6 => 9.98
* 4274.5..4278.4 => 6.63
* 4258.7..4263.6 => 8.89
